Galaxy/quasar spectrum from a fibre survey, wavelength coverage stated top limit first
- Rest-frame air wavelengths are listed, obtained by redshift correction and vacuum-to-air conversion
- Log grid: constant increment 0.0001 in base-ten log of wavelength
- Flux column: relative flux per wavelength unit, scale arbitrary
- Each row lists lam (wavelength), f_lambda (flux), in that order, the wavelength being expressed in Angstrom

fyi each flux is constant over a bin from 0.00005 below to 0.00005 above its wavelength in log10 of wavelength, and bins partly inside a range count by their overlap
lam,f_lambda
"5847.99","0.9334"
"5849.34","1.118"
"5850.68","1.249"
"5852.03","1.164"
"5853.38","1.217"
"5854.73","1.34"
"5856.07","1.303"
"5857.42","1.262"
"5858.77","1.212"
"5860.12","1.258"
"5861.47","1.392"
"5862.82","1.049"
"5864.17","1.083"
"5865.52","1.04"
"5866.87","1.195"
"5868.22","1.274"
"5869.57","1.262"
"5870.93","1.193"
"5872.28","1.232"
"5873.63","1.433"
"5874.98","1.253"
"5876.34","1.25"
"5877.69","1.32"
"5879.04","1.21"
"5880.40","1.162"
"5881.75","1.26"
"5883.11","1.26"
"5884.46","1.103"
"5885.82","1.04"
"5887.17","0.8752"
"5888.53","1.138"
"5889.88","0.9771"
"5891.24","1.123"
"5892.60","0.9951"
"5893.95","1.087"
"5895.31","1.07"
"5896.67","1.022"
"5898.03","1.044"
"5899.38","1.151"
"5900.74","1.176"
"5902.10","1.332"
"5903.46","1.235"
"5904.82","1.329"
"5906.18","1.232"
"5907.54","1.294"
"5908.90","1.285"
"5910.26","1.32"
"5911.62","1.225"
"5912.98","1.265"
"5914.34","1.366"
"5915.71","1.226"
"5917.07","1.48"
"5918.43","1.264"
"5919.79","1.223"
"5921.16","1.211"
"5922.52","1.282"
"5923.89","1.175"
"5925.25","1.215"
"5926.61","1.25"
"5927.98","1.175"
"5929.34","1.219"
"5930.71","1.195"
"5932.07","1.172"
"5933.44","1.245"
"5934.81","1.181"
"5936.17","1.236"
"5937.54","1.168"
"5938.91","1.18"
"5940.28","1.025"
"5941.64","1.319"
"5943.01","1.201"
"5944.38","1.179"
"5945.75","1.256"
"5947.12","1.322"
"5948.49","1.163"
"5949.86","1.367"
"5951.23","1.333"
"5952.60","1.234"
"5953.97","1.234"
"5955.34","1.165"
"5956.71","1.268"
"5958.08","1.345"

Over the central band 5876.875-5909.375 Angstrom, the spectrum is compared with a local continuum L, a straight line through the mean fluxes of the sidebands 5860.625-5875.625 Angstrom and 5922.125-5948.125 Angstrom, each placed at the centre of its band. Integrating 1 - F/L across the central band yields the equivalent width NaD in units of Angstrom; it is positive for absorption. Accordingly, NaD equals 1.6 Angstrom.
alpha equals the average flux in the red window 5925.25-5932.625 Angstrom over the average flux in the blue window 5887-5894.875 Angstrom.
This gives 1.15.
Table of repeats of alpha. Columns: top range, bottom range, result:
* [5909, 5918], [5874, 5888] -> 1.11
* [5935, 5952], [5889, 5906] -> 1.08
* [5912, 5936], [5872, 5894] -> 1.07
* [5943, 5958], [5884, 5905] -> 1.14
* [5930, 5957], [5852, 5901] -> 1.04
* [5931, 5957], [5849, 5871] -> 1.01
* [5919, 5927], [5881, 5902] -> 1.12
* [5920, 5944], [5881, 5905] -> 1.07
